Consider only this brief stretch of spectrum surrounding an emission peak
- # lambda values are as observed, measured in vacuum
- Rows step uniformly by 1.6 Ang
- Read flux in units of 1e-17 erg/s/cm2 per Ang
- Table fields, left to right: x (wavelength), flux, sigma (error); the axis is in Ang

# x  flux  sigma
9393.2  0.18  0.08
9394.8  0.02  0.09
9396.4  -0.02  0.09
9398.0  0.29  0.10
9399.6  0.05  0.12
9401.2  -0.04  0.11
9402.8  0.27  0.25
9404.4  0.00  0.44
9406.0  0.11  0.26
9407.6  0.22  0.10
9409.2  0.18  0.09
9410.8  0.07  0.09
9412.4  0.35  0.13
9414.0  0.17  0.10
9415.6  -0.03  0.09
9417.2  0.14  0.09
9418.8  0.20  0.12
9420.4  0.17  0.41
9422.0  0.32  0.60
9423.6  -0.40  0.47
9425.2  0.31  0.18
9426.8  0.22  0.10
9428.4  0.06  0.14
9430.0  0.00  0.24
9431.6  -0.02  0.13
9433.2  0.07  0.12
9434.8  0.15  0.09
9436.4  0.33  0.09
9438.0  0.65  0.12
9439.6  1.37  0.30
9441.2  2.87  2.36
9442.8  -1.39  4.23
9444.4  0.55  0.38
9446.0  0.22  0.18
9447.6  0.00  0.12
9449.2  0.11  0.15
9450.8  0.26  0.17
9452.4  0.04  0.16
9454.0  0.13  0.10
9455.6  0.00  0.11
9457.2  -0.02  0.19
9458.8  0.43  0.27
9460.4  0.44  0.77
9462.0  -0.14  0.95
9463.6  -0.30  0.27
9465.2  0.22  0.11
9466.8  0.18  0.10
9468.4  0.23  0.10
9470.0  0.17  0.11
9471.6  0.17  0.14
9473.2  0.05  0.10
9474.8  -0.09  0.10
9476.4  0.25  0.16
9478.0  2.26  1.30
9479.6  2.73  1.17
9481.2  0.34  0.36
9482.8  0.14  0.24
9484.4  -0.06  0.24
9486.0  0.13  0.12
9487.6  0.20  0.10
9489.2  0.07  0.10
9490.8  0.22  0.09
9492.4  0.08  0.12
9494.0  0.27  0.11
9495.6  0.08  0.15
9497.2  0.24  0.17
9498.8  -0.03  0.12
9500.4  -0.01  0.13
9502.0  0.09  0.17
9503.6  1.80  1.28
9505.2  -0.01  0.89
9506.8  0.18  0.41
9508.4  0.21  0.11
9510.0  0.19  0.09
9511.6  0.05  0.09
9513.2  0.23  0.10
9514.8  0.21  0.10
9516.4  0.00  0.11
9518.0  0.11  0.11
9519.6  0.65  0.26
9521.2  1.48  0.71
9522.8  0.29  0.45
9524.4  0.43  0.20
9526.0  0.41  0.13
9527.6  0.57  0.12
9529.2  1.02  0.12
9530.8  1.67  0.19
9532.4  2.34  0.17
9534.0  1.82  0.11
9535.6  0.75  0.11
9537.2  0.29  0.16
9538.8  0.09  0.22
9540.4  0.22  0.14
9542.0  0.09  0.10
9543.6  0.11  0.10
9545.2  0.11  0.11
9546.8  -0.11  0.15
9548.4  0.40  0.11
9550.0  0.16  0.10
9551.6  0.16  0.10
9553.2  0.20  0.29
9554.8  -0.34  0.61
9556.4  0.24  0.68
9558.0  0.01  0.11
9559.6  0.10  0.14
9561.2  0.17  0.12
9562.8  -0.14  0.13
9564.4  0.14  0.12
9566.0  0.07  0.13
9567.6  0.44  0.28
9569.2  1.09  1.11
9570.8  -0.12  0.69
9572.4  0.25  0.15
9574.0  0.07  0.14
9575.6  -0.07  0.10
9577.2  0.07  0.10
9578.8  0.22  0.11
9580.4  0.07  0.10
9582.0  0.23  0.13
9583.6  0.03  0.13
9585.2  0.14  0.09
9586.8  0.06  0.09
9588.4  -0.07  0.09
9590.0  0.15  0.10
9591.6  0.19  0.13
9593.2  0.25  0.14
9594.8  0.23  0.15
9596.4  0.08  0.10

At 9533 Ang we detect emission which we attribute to [O III] 5007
